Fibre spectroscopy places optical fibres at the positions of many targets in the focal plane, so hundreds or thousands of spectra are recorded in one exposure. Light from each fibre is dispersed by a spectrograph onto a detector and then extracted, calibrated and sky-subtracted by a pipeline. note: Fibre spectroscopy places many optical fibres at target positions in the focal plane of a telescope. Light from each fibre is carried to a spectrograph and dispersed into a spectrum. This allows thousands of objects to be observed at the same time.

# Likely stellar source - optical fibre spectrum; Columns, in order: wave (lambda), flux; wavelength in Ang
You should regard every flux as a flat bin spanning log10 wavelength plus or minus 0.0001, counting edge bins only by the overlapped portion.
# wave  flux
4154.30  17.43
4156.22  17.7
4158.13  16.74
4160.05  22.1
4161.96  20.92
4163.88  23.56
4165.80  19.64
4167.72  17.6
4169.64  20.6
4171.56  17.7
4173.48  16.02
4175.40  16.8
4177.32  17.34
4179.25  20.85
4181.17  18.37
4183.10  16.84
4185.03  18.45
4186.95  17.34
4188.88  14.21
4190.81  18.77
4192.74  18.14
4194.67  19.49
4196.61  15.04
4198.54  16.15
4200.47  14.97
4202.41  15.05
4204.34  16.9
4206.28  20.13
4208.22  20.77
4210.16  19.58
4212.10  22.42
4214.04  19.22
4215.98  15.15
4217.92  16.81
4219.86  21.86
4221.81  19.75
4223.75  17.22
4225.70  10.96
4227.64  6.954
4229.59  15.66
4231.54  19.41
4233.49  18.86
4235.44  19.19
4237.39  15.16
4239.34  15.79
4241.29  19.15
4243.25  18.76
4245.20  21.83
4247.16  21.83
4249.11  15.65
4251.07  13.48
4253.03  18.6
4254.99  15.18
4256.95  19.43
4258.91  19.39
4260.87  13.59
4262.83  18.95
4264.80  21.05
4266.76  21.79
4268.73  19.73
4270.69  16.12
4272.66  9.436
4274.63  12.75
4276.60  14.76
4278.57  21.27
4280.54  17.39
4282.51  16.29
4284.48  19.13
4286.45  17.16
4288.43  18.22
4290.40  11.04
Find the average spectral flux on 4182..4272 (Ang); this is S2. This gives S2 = 17.6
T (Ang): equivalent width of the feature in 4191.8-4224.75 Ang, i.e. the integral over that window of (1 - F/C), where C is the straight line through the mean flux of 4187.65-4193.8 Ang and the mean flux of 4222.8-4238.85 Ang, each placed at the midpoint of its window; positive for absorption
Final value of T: -3.65 Ang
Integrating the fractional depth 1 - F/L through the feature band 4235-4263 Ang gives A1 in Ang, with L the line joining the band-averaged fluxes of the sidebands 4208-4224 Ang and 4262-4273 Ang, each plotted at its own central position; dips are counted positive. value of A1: 1.5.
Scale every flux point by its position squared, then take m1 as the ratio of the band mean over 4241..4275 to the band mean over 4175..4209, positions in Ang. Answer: 1.0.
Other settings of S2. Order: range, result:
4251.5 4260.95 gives 17.4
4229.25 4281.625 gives 17.6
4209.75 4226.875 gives 17.9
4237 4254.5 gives 17.8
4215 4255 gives 17.1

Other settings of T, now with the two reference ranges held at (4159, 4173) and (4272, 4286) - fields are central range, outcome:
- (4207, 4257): 0.38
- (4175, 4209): 2.94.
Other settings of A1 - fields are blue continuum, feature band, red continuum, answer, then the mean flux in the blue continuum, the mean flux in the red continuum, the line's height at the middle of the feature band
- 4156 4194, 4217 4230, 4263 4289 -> 1.7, 18.5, 17.3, 18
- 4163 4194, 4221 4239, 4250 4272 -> 2.1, 18.3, 17.8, 18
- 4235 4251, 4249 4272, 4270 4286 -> -1.0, 18.1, 15.9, 17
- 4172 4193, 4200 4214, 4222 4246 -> -1.3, 17.5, 16.7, 17.1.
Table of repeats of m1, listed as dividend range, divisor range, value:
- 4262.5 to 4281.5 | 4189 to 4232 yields 1.03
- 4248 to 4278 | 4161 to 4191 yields 0.95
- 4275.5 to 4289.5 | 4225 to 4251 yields 1.07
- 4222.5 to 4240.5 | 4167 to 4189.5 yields 0.90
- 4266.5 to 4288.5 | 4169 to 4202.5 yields 1.01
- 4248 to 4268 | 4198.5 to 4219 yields 1.01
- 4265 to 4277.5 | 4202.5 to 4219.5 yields 0.88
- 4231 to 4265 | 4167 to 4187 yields 1.03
